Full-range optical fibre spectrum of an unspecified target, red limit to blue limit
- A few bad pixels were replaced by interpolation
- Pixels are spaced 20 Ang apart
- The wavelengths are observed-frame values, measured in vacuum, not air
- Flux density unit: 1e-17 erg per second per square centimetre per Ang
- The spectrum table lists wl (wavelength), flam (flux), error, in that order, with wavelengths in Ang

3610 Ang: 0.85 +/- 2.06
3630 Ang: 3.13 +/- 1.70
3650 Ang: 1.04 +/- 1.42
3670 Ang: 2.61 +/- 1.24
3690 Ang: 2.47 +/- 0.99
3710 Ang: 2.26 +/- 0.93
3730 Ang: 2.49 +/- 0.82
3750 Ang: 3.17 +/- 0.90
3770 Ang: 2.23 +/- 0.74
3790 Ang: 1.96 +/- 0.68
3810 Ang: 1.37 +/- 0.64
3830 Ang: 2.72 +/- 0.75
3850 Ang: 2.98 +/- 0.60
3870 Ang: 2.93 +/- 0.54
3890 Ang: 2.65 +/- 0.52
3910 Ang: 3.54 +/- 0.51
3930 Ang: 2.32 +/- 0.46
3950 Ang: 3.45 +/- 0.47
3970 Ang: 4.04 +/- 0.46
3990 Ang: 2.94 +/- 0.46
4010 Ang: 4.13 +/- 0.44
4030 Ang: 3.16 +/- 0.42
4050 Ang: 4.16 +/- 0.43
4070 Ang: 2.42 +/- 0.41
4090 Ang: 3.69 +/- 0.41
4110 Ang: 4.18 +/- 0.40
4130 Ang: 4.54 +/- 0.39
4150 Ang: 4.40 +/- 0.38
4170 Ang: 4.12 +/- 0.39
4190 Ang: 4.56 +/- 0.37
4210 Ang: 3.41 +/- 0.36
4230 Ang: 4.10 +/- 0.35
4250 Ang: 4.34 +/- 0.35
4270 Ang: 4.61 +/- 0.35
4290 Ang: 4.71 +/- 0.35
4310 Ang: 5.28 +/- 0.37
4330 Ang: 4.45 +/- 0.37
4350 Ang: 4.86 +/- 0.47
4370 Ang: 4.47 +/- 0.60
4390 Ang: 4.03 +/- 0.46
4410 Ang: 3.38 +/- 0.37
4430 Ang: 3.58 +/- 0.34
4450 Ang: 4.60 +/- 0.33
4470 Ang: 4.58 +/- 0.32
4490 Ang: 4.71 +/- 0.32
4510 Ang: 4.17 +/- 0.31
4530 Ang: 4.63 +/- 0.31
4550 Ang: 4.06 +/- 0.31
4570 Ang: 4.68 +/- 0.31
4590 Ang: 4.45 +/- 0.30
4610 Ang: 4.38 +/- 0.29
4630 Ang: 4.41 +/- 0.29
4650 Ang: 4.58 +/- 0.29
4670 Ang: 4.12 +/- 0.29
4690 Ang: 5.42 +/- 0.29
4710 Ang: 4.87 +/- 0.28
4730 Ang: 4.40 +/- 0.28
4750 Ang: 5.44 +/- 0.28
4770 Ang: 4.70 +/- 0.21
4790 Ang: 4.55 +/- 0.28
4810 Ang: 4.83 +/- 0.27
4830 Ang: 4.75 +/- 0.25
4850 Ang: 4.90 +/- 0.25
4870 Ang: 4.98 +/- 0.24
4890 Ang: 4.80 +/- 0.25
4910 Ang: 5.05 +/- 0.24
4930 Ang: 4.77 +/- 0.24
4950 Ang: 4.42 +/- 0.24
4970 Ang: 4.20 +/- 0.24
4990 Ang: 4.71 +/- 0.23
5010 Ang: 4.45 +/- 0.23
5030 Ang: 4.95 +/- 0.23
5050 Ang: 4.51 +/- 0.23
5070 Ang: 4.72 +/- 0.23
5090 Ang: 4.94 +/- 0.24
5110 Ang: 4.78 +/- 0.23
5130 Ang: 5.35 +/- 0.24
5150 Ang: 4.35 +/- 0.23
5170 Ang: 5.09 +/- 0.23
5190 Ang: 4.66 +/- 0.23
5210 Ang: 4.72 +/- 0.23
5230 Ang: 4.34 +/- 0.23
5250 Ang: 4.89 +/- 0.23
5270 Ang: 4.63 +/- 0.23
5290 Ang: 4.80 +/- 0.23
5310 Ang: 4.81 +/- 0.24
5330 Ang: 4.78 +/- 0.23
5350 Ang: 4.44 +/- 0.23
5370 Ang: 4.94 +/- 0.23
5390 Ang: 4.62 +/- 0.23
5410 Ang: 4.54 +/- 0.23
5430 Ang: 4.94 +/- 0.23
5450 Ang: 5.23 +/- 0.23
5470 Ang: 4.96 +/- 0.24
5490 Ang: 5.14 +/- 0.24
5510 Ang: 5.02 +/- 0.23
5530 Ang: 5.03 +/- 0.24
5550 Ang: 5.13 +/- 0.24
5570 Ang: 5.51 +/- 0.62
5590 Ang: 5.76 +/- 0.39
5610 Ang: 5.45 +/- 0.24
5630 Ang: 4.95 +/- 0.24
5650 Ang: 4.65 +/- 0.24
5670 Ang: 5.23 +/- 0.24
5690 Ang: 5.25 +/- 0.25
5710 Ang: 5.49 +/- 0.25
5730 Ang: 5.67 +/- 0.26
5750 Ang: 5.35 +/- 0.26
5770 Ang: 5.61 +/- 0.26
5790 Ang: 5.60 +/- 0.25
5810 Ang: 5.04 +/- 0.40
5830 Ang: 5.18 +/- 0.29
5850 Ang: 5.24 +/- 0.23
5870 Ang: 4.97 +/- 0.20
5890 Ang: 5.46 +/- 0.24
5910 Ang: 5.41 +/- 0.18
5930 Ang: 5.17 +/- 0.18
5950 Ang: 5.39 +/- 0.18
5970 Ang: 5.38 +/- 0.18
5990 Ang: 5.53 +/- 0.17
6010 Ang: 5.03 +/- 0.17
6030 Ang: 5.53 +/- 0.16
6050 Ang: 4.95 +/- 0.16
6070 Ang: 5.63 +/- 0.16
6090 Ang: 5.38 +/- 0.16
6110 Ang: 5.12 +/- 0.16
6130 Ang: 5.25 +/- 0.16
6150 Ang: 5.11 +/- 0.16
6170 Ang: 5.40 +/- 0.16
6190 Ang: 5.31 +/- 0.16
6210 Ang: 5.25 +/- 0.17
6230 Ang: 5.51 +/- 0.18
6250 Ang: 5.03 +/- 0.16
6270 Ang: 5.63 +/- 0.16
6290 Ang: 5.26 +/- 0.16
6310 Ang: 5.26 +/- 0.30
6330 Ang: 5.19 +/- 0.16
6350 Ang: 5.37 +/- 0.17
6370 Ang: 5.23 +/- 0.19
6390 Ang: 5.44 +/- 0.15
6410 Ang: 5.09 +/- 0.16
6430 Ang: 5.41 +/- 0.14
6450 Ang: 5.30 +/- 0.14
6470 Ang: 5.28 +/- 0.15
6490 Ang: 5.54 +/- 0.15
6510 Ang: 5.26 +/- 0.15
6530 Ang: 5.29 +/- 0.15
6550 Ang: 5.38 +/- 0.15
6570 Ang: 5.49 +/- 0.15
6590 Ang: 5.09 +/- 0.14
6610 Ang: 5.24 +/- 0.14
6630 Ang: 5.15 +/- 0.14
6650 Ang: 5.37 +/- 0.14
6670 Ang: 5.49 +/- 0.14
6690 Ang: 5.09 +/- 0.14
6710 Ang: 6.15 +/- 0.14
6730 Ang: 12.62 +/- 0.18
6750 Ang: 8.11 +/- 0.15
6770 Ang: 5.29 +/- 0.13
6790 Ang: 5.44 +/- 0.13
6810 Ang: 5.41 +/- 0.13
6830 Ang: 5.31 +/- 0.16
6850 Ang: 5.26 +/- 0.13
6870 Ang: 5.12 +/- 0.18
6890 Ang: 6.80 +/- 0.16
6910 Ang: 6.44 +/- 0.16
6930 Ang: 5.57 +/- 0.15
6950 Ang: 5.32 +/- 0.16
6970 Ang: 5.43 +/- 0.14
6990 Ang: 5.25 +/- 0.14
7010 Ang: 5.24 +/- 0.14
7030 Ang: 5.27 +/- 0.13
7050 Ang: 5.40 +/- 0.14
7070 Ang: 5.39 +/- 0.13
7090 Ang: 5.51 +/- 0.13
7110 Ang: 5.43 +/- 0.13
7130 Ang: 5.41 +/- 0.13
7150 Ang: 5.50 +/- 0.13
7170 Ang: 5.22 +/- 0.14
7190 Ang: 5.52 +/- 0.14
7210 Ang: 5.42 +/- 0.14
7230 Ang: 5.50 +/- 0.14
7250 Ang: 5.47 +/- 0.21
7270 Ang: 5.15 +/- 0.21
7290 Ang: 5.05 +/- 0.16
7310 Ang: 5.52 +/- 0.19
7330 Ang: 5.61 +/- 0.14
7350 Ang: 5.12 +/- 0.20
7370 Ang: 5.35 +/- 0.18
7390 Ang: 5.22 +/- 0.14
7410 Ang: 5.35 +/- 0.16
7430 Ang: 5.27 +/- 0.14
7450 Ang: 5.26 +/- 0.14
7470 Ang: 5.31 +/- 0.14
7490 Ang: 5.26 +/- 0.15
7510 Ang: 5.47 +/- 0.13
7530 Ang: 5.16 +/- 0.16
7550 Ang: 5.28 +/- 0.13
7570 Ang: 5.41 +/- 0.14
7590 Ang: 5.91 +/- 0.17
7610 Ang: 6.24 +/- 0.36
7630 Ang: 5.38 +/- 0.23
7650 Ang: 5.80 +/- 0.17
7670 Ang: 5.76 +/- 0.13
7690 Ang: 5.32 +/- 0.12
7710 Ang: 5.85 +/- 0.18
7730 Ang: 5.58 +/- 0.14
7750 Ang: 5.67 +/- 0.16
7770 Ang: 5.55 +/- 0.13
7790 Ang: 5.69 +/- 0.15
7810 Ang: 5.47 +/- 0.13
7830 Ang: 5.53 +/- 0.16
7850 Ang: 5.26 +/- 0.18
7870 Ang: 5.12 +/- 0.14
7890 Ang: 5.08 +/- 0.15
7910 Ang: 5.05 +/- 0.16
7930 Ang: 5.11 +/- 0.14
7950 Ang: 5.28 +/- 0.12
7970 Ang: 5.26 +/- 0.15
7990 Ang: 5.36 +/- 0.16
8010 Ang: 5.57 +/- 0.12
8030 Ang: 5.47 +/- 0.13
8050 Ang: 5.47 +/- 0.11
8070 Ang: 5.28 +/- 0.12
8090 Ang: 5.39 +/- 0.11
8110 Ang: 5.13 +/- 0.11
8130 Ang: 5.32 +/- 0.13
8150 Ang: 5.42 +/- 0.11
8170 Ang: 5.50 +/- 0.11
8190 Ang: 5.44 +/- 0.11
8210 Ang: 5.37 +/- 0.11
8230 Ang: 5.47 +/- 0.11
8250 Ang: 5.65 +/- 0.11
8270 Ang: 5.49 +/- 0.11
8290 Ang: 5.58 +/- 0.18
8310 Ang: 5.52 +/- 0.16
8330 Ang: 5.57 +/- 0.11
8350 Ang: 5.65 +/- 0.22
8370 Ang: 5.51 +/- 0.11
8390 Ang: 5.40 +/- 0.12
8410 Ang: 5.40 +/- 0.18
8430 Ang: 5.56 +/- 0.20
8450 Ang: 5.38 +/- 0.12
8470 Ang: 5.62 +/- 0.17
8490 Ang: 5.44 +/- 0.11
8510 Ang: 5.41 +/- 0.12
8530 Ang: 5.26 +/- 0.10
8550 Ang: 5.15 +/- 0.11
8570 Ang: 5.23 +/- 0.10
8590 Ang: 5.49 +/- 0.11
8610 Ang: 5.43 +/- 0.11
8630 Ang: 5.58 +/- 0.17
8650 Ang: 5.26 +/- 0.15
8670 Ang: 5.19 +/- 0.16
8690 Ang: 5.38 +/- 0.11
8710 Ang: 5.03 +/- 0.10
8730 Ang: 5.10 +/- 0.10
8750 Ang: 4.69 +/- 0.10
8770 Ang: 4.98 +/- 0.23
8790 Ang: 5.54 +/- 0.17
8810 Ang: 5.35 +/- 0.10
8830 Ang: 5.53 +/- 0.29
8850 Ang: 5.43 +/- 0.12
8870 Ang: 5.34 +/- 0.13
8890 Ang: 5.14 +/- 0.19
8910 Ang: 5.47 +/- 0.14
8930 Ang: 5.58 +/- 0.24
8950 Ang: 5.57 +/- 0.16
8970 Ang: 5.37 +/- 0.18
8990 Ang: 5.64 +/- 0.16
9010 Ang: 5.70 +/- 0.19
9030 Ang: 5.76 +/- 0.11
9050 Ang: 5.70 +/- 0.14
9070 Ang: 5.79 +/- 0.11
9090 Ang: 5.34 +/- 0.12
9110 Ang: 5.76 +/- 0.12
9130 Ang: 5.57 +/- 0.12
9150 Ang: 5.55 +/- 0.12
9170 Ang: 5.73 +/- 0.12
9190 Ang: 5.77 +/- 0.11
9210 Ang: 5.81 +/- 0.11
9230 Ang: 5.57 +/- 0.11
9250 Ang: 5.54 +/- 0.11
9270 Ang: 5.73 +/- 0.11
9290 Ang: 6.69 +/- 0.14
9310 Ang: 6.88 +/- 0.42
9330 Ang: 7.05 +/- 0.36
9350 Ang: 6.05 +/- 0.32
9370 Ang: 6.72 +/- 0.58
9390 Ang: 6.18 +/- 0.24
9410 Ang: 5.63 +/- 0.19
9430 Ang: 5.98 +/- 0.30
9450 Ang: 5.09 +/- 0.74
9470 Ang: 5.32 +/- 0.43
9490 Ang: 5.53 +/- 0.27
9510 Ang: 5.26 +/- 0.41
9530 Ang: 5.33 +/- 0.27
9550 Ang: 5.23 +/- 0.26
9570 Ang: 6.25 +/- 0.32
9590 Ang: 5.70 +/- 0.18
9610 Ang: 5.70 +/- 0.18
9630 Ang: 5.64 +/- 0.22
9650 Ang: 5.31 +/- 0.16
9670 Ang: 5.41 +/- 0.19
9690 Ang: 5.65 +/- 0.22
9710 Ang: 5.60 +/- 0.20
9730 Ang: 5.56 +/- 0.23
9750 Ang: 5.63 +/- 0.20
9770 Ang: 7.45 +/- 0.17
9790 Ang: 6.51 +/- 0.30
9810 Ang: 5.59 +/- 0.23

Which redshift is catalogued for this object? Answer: 0.025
